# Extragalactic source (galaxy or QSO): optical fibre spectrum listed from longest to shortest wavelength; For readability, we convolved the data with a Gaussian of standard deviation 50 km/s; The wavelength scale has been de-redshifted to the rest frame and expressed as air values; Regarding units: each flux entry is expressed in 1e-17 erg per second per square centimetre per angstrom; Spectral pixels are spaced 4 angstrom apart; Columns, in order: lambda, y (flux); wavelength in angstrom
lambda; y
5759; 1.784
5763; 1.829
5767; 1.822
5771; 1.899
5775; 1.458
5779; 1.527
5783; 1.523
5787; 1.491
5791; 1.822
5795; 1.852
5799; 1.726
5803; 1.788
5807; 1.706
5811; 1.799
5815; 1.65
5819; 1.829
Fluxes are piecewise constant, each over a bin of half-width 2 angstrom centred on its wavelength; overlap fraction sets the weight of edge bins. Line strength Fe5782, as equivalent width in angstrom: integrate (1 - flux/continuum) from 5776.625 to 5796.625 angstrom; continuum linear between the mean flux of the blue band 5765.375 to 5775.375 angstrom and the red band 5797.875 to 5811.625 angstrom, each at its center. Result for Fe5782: 1.4 angstrom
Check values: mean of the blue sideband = 1.77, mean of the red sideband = 1.75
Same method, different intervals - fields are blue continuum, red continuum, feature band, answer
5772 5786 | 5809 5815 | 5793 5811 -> -1.0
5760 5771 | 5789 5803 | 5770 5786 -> 2.1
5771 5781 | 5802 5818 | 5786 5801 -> -0.7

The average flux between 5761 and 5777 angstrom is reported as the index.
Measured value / 1.75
